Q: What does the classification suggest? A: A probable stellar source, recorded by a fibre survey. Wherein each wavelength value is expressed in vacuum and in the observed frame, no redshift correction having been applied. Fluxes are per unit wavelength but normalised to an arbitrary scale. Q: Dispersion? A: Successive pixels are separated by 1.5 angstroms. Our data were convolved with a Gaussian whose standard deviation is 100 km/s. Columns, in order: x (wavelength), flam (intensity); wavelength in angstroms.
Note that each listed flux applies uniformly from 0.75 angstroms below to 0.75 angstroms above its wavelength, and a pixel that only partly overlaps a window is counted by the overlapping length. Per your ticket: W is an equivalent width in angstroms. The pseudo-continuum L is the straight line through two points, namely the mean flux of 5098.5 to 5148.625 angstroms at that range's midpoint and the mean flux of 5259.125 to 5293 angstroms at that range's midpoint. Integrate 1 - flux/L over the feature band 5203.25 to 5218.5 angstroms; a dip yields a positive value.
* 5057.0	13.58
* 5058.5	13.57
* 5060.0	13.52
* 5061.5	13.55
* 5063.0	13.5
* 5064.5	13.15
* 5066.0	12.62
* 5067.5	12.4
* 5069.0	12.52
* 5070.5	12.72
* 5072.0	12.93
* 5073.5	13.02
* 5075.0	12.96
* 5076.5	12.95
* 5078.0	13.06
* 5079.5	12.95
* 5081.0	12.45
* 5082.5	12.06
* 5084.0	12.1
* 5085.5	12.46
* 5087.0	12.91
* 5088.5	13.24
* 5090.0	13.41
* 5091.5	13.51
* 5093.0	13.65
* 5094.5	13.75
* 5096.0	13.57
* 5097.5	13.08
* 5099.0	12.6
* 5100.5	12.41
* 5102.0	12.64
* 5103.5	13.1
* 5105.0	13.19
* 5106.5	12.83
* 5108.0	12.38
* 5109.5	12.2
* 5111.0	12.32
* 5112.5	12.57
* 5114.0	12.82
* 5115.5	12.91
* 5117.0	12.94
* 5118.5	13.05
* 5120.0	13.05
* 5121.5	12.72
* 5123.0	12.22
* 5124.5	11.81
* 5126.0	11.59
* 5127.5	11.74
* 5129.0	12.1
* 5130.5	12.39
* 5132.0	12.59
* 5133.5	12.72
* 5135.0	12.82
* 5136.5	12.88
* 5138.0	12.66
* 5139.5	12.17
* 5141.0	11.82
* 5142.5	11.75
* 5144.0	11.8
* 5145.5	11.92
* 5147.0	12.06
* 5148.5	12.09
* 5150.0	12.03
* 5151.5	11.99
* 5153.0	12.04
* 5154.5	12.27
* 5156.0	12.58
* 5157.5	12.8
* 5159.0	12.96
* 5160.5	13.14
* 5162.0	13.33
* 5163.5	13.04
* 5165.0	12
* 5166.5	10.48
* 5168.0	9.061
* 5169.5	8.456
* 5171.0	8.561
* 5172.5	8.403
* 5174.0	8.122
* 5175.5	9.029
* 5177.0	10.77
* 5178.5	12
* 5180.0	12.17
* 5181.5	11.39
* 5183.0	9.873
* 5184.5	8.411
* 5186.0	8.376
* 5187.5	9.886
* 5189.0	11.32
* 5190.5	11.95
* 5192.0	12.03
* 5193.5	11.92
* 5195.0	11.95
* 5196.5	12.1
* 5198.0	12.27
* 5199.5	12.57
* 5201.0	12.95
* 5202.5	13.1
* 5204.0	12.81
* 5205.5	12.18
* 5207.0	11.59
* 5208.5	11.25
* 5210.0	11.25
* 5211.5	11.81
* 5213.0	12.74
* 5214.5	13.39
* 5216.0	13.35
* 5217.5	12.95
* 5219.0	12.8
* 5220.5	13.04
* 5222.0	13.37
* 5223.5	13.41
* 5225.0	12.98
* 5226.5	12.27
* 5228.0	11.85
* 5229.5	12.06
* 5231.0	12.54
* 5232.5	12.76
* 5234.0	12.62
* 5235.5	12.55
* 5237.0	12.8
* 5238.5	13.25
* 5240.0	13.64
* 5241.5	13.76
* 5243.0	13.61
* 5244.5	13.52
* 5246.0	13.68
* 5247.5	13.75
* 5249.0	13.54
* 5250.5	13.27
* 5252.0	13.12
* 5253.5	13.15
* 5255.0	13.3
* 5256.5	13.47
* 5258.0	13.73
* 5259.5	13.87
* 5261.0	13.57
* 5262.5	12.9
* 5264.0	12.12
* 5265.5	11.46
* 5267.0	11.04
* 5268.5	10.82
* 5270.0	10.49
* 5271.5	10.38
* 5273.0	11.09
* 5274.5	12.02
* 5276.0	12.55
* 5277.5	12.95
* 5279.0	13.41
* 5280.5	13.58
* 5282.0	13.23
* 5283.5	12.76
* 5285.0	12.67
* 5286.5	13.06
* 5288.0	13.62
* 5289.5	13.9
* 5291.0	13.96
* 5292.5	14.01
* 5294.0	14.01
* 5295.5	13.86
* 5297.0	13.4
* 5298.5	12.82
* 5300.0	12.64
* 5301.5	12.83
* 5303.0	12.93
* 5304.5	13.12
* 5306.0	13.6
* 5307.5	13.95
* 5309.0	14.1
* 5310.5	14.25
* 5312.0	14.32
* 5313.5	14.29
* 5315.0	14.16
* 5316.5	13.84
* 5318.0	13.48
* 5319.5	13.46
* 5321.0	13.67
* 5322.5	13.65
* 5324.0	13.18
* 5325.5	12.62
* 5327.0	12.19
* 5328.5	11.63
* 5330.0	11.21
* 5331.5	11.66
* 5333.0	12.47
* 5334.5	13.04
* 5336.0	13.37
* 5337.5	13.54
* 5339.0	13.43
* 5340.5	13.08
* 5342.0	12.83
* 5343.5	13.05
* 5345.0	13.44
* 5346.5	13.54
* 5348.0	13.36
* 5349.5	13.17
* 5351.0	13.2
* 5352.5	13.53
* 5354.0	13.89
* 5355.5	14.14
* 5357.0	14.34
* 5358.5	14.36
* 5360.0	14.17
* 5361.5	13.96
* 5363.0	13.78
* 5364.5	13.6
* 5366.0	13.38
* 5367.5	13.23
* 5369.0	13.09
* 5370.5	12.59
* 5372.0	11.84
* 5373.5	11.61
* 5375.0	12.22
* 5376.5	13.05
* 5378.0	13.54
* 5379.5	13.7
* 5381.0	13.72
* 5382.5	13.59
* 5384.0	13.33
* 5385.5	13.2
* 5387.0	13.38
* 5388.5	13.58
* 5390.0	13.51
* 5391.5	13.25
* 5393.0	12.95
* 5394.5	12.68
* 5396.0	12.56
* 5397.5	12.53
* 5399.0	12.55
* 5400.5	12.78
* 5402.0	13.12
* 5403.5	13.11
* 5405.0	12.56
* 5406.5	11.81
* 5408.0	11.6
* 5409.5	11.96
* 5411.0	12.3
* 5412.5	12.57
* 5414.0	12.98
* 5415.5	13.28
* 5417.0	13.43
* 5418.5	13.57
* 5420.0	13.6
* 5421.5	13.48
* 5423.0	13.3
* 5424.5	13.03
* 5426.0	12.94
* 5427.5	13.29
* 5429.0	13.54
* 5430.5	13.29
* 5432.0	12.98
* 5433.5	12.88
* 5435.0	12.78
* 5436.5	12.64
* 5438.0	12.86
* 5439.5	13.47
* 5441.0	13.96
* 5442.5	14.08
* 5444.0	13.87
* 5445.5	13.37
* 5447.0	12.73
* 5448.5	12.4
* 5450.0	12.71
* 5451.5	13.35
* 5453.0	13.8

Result 0.2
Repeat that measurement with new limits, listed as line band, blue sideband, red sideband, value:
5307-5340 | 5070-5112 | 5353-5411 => -0.5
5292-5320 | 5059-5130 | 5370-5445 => -1.5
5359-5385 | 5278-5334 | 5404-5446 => -0.1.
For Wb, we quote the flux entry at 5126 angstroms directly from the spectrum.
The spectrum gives 11.59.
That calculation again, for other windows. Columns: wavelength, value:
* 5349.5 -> 13.17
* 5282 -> 13.23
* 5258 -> 13.73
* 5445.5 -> 13.37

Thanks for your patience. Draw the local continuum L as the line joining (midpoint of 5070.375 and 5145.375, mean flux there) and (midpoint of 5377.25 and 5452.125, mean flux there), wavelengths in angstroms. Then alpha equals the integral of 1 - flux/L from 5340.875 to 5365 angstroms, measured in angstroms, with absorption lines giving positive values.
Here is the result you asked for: -1.2 angstroms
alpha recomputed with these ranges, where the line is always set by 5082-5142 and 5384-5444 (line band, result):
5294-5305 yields -0.2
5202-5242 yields 0.4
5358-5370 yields -0.6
